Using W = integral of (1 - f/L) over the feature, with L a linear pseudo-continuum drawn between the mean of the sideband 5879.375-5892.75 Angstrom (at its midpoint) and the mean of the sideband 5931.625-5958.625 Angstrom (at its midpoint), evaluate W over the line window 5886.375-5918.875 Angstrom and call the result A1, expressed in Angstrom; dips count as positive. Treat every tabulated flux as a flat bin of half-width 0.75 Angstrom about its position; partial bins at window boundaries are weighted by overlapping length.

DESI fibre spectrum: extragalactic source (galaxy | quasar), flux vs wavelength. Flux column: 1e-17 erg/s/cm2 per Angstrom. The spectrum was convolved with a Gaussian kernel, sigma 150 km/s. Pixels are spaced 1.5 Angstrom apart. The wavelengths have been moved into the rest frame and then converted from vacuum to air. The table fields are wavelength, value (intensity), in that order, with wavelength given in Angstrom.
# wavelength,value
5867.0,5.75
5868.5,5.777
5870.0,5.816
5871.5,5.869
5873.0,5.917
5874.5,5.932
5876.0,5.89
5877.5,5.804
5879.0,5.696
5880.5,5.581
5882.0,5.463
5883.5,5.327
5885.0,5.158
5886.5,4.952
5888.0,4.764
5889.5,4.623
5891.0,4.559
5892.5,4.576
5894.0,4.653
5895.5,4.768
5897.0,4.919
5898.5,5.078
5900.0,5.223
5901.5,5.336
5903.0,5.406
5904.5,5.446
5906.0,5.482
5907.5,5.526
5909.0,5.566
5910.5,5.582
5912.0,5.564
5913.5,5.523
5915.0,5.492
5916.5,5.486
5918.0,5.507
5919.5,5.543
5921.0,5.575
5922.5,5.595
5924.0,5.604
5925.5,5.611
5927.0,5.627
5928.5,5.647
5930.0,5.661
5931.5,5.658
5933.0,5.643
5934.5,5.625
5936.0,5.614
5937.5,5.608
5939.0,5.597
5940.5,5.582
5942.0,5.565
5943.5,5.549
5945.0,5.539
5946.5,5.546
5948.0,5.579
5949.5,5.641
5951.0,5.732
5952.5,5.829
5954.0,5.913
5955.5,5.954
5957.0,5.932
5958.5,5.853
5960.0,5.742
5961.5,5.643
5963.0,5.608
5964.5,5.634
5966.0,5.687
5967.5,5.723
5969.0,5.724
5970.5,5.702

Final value 0.2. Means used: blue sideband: 5.04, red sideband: 5.68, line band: 5.19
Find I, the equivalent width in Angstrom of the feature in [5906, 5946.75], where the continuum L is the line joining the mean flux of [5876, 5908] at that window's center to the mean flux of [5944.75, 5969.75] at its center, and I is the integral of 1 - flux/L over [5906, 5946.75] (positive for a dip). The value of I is -0.9 Angstrom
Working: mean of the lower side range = 5.17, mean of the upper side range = 5.73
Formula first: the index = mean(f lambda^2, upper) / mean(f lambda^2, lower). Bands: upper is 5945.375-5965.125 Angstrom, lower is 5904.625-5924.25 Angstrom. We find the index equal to 1.1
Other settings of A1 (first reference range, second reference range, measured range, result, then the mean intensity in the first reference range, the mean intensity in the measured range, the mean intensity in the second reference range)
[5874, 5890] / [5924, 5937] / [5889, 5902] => 1.43 Angstrom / 5.38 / 4.85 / 5.63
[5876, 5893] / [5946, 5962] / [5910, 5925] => -0.25 Angstrom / 5.18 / 5.55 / 5.77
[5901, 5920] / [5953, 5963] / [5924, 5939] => 0.03 Angstrom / 5.5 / 5.63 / 5.82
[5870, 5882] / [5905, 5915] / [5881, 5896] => 2.11 Angstrom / 5.79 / 4.9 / 5.53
